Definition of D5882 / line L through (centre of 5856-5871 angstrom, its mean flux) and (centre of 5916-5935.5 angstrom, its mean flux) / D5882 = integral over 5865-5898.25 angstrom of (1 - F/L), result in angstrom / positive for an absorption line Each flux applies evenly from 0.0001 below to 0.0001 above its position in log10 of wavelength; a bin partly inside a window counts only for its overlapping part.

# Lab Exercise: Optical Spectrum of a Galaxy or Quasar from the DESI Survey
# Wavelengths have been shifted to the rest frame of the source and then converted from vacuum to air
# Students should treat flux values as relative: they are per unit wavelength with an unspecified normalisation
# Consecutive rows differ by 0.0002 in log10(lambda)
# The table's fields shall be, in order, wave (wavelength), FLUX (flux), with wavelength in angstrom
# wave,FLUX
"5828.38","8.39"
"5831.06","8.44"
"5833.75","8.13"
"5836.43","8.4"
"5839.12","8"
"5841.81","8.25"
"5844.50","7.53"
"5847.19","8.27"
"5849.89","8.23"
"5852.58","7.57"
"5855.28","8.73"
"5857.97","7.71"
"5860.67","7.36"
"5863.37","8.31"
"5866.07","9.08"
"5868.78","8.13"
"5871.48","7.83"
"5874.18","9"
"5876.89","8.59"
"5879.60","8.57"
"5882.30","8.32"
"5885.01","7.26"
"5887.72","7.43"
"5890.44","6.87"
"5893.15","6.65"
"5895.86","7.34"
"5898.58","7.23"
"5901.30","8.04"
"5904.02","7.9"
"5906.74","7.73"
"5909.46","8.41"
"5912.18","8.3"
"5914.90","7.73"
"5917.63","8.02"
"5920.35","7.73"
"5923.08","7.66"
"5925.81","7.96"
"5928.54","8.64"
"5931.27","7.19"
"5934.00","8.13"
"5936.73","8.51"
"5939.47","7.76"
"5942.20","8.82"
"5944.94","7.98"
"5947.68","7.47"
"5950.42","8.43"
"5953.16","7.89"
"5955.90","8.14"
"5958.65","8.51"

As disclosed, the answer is 0.72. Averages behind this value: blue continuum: 8.13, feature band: 7.89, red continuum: 7.91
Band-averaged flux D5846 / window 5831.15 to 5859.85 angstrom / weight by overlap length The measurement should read 8.09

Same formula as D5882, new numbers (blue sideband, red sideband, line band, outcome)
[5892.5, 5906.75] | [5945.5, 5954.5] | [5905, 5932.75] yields -0.99 angstrom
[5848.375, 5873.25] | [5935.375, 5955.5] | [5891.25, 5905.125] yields 1.23 angstrom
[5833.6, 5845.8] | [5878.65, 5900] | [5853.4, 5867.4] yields -0.74 angstrom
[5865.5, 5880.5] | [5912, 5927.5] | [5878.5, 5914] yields 2.16 angstrom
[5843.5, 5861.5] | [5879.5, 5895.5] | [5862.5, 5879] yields -1.78 angstrom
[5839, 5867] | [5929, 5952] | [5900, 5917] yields 0.11 angstrom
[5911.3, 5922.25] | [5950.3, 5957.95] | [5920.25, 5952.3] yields -0.01 angstrom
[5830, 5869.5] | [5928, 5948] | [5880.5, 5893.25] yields 1.09 angstrom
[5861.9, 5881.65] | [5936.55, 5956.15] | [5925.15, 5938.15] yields 0.14 angstrom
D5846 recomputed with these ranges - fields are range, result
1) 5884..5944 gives 7.79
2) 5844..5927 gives 7.92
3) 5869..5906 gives 7.78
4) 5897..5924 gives 7.87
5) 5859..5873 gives 8.14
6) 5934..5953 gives 8.14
